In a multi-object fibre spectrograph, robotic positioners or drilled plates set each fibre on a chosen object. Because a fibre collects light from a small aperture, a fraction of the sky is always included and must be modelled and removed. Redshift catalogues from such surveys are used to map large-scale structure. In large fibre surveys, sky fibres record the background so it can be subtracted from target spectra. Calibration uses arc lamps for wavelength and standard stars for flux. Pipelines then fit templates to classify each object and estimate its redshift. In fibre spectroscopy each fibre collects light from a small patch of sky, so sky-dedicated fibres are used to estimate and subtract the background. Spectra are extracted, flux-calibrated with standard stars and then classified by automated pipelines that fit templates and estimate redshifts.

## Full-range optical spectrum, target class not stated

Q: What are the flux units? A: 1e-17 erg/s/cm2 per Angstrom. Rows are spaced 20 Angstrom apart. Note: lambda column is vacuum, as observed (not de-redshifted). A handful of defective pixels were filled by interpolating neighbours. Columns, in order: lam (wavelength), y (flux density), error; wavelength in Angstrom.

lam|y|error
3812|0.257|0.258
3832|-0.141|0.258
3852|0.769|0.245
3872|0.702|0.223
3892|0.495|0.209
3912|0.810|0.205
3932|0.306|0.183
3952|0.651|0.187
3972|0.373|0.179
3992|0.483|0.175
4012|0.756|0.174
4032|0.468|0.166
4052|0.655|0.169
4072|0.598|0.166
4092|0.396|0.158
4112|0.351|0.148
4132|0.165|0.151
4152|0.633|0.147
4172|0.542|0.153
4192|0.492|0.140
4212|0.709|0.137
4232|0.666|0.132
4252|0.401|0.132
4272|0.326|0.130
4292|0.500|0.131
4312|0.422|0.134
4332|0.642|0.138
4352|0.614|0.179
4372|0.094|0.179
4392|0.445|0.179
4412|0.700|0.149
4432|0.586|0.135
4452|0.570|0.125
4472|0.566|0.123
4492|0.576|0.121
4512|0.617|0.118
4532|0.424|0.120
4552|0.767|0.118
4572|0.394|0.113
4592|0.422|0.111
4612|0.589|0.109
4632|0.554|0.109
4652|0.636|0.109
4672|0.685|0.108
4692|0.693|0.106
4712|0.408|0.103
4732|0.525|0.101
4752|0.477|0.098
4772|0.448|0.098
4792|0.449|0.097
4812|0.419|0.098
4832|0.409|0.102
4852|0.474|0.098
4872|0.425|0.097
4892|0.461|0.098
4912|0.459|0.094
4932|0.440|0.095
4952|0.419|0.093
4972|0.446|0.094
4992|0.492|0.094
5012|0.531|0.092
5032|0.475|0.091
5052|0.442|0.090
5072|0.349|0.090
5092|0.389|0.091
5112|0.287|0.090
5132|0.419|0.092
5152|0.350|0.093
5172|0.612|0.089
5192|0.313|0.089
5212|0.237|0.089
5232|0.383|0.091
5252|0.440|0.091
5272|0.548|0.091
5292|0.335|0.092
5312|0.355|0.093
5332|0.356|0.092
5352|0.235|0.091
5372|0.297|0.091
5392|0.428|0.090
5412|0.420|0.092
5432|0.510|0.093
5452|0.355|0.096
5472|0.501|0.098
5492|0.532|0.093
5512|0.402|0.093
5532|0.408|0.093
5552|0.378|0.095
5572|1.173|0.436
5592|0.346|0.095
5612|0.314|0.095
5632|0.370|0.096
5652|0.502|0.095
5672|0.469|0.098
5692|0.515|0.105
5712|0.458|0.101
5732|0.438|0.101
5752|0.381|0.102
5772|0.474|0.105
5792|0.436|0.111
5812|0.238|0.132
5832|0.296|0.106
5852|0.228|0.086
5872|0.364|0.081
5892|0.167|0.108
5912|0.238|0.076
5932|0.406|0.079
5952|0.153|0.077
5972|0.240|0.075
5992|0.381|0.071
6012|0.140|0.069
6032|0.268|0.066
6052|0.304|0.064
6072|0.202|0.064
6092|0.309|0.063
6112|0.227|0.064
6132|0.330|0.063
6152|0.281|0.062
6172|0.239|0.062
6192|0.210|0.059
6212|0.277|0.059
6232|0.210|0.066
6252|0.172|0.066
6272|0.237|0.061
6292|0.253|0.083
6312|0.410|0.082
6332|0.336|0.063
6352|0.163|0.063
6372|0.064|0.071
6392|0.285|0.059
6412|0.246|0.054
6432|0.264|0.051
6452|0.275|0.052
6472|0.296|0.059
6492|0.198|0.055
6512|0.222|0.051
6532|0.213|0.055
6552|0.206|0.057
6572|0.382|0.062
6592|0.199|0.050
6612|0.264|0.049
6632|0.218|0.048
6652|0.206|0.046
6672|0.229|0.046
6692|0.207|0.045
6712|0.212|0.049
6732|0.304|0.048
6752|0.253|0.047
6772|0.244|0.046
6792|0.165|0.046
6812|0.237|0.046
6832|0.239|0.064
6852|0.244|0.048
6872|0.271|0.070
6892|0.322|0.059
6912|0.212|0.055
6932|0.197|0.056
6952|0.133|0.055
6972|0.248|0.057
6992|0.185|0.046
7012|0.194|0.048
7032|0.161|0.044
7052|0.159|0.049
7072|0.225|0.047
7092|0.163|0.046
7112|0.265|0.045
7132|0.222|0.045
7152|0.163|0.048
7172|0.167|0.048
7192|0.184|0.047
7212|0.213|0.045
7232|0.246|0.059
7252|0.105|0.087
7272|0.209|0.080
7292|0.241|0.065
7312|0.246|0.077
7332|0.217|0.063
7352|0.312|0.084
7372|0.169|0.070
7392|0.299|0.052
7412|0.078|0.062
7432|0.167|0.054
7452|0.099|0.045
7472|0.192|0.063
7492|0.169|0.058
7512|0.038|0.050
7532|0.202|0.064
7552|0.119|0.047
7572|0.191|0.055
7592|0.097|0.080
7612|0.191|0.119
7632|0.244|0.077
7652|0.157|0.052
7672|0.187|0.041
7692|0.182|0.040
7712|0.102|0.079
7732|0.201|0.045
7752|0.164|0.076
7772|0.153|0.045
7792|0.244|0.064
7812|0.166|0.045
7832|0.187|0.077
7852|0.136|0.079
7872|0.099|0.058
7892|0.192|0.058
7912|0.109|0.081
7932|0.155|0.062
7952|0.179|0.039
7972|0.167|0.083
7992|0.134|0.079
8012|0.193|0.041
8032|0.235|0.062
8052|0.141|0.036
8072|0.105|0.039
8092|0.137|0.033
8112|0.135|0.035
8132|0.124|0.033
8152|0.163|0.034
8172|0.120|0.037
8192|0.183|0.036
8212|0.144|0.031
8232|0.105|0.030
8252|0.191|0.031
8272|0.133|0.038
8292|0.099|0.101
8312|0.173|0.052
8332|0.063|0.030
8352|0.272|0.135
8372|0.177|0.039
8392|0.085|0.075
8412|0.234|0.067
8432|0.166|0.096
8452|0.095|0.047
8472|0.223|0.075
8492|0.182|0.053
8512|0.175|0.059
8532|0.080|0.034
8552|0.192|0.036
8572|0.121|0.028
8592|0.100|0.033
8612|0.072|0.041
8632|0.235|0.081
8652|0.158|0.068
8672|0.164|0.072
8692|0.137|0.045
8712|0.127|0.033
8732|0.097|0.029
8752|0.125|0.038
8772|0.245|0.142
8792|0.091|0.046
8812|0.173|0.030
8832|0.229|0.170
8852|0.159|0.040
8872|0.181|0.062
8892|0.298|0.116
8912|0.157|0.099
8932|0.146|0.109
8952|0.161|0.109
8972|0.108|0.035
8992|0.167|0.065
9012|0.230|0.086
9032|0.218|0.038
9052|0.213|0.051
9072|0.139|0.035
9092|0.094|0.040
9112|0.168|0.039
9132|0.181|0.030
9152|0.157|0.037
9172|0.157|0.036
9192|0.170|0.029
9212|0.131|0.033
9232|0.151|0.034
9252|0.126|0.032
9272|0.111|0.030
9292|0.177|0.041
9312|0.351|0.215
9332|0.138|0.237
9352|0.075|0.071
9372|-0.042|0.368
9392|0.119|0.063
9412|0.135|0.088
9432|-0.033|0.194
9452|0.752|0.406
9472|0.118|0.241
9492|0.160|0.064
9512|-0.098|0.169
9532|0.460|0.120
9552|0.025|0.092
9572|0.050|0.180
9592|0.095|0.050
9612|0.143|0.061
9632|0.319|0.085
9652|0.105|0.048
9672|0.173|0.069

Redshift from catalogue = 1.191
